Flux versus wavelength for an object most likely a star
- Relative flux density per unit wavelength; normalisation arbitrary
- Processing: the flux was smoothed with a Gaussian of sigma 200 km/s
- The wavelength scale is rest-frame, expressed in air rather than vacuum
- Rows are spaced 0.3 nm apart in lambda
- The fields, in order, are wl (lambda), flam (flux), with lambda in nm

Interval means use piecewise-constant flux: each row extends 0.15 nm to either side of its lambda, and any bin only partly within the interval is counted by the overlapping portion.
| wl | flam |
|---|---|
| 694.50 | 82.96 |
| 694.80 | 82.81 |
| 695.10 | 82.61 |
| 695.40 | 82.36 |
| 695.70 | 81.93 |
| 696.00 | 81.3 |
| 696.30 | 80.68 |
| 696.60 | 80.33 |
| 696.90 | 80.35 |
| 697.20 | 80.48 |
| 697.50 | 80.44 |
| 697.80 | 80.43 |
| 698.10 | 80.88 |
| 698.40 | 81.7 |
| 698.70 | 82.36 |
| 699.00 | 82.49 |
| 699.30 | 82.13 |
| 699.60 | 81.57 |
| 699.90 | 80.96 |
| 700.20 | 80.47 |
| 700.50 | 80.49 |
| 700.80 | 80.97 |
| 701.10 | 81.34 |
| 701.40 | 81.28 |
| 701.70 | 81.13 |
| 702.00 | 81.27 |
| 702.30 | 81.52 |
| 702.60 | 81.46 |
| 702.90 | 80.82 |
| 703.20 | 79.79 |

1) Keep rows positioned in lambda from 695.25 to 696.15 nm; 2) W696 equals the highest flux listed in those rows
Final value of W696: 82.36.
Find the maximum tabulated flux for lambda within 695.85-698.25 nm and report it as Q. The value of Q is 81.3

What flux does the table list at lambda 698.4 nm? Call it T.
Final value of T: 81.7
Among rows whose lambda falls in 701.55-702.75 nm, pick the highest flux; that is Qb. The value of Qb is 81.52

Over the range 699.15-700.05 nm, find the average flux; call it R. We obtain 81.6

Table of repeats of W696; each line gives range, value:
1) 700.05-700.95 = 80.97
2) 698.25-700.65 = 82.49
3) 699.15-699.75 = 82.13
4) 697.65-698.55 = 81.7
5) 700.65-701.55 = 81.34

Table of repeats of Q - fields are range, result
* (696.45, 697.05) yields 80.35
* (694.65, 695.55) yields 82.81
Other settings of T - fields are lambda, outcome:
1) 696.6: 80.33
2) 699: 82.49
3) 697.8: 80.43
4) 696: 81.3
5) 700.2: 80.47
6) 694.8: 82.81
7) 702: 81.27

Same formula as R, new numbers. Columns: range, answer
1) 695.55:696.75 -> 81.1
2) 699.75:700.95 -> 80.7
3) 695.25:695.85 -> 82.1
